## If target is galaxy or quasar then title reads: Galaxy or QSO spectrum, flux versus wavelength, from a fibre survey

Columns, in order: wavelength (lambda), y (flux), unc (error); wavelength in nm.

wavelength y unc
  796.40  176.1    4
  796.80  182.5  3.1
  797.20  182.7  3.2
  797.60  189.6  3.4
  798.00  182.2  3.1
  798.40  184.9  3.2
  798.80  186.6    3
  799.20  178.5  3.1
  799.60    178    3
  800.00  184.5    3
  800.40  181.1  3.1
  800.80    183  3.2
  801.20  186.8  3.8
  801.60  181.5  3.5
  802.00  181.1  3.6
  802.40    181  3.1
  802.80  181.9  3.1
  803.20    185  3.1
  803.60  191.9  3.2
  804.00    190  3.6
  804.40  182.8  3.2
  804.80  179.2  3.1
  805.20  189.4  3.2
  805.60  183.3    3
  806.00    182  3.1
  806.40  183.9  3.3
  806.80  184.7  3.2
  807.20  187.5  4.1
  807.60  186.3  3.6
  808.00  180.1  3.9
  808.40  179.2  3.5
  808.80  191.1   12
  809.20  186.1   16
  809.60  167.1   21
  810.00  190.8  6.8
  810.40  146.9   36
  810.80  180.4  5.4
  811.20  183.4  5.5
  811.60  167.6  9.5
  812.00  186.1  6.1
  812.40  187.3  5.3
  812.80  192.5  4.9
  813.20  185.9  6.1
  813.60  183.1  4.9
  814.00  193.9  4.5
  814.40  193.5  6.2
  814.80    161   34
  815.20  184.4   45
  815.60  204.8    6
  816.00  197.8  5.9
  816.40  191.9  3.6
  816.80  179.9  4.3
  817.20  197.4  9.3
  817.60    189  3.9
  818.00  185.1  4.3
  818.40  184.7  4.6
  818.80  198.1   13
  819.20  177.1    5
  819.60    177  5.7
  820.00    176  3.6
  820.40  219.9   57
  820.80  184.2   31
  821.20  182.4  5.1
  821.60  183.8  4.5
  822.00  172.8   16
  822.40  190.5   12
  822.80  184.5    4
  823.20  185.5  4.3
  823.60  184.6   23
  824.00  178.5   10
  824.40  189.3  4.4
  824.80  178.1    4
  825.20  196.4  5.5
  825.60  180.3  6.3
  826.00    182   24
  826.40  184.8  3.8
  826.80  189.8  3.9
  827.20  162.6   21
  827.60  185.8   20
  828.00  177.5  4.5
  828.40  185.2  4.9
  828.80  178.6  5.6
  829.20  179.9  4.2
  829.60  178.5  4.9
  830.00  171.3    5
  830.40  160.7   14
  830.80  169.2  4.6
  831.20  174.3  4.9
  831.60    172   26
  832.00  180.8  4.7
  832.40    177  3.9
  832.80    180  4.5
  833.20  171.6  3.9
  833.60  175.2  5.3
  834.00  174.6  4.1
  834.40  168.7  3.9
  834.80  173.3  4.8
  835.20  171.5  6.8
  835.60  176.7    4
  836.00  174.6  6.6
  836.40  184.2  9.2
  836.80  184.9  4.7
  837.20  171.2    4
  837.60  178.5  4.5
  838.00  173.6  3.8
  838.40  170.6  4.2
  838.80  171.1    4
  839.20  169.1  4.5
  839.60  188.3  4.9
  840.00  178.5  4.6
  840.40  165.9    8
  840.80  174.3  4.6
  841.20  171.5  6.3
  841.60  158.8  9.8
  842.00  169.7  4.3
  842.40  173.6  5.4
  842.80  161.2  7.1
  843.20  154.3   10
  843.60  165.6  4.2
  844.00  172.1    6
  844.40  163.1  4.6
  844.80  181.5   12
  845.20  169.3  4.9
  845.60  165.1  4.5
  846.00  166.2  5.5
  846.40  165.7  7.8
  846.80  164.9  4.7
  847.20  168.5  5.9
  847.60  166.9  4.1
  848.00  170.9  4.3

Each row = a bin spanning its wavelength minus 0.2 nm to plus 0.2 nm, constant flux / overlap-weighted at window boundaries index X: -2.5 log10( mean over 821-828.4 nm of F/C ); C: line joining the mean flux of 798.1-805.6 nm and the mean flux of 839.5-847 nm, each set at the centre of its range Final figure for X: -0.04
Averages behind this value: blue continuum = 184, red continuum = 169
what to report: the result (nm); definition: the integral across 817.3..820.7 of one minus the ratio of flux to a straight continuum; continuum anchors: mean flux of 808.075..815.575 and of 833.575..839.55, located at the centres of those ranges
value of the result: -0.17 nm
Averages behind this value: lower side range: 182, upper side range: 175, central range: 189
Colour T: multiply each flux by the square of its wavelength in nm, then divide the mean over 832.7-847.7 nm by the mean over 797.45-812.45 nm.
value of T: 1.02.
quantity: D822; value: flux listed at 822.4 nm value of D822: 190.5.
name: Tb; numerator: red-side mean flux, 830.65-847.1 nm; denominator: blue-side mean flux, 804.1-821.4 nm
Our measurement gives 0.93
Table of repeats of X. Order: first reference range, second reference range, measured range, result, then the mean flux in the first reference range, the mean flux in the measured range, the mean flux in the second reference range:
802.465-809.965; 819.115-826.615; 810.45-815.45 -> 0.01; 184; 182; 185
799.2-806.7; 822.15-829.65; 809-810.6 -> 0.06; 184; 173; 183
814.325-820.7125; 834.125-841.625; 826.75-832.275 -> 0.03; 188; 176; 174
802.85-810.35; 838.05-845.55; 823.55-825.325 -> -0.05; 184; 185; 170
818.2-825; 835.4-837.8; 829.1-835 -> 0.04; 185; 174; 178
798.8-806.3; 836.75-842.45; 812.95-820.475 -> -0.05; 183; 188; 173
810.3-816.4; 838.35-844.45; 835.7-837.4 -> -0.04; 184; 179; 169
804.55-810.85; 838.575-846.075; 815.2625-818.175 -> -0.08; 181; 192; 169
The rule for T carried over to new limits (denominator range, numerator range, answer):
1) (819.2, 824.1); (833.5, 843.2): 0.97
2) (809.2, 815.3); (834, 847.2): 1.02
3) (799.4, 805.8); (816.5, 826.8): 1.06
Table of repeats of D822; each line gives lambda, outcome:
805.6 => 183.3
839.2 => 169.1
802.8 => 181.9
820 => 176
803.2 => 185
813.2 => 185.9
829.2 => 179.9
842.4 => 173.6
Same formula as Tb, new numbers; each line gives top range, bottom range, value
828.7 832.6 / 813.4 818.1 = 0.92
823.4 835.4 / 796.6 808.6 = 0.97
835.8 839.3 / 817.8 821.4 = 0.94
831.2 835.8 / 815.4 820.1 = 0.93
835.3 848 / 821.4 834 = 0.95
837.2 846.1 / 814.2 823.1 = 0.91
